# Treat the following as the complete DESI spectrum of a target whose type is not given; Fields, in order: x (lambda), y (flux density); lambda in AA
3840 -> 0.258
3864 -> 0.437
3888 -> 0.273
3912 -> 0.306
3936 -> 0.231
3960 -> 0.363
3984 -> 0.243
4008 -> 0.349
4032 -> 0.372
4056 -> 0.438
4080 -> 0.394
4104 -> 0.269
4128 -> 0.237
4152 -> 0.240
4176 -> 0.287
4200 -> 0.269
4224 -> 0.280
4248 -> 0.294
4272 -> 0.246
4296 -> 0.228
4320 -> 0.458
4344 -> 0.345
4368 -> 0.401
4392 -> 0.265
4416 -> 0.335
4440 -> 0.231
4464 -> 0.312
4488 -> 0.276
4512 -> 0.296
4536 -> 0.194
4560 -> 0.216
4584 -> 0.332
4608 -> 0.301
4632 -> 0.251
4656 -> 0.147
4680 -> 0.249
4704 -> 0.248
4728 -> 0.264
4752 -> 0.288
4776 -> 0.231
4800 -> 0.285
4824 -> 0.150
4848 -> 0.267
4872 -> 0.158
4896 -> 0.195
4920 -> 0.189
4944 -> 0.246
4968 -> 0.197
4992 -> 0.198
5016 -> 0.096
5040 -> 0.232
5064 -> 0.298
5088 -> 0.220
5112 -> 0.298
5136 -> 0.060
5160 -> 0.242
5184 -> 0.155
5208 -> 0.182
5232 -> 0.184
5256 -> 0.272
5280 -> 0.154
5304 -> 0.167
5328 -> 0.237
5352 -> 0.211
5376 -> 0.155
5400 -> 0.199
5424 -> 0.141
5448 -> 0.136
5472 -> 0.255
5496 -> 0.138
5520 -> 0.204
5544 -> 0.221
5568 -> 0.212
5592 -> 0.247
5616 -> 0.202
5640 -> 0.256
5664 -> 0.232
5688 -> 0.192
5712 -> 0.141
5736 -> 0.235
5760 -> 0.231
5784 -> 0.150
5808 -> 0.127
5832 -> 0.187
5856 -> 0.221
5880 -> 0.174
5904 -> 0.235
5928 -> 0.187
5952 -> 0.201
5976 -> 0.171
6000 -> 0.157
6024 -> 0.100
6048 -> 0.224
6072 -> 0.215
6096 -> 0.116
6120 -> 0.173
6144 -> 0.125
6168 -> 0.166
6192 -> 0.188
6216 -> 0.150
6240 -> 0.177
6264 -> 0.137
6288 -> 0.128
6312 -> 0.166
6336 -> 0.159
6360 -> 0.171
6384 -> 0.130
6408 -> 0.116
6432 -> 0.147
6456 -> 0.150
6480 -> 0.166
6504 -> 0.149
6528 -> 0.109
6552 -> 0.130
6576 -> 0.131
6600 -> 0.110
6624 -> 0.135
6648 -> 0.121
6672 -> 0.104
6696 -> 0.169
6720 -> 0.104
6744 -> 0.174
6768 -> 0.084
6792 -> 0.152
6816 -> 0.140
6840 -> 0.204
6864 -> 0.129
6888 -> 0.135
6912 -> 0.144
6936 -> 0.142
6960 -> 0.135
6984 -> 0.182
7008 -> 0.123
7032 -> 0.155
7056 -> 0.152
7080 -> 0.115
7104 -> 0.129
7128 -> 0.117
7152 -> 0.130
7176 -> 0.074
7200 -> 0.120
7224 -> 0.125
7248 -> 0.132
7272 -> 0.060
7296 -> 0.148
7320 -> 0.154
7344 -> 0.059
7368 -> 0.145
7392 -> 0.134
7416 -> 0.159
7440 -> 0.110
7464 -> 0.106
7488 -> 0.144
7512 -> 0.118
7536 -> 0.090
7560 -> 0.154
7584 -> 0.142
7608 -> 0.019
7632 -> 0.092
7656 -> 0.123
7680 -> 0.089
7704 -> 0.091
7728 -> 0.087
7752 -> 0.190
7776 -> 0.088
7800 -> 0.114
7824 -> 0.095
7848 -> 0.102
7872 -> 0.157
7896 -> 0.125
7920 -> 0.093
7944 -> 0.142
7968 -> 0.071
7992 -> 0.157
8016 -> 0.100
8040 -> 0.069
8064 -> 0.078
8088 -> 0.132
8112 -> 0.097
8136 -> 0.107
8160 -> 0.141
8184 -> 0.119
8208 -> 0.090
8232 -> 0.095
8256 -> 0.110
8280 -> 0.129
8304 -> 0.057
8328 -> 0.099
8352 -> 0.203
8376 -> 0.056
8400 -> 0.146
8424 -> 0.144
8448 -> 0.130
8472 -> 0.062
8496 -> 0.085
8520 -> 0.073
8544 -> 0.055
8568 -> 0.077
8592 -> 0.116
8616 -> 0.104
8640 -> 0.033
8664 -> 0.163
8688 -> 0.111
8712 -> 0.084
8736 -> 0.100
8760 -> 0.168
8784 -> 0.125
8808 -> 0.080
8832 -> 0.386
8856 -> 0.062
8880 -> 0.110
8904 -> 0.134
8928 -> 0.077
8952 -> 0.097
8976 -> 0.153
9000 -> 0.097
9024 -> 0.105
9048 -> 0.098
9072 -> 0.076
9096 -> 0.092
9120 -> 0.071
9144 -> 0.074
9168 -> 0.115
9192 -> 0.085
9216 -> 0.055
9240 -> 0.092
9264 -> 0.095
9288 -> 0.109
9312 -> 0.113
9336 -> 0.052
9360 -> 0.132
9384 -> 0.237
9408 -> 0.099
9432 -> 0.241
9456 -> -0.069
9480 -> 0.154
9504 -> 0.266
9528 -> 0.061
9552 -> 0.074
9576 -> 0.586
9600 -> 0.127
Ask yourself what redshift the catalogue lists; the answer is 1.57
